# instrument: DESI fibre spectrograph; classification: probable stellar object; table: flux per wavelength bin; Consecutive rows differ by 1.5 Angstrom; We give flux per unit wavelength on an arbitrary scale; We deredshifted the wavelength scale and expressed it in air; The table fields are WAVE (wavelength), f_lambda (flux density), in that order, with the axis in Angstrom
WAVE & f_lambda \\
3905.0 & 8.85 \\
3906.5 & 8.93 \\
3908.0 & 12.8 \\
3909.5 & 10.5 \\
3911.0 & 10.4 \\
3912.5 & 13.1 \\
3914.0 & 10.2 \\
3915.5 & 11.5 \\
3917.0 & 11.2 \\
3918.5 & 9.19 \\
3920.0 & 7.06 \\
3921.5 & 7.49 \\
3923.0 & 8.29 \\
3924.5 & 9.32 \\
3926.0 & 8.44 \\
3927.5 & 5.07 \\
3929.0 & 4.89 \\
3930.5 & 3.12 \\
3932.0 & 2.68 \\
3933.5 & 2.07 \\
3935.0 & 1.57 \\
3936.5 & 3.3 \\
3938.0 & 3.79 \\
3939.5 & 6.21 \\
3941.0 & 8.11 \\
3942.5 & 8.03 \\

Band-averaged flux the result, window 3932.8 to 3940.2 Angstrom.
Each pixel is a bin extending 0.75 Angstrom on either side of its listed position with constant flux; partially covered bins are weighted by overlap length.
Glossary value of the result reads 3.38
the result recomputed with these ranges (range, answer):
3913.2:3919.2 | 10.6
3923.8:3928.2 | 7.62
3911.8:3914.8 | 11.6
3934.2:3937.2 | 2.41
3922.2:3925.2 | 8.77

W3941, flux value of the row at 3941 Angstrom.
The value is 8.11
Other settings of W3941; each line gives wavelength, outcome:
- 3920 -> 7.06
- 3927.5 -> 5.07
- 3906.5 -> 8.93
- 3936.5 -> 3.3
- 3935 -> 1.57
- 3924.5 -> 9.32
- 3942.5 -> 8.03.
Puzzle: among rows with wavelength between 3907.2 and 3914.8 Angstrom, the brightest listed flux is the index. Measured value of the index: 13.1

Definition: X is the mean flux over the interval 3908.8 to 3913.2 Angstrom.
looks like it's 11.3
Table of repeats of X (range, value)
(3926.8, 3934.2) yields 3.57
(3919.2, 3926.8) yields 8.11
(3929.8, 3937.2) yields 2.54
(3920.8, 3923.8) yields 7.92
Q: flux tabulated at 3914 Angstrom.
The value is 10.2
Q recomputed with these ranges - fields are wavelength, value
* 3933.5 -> 2.07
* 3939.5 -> 6.21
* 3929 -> 4.89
